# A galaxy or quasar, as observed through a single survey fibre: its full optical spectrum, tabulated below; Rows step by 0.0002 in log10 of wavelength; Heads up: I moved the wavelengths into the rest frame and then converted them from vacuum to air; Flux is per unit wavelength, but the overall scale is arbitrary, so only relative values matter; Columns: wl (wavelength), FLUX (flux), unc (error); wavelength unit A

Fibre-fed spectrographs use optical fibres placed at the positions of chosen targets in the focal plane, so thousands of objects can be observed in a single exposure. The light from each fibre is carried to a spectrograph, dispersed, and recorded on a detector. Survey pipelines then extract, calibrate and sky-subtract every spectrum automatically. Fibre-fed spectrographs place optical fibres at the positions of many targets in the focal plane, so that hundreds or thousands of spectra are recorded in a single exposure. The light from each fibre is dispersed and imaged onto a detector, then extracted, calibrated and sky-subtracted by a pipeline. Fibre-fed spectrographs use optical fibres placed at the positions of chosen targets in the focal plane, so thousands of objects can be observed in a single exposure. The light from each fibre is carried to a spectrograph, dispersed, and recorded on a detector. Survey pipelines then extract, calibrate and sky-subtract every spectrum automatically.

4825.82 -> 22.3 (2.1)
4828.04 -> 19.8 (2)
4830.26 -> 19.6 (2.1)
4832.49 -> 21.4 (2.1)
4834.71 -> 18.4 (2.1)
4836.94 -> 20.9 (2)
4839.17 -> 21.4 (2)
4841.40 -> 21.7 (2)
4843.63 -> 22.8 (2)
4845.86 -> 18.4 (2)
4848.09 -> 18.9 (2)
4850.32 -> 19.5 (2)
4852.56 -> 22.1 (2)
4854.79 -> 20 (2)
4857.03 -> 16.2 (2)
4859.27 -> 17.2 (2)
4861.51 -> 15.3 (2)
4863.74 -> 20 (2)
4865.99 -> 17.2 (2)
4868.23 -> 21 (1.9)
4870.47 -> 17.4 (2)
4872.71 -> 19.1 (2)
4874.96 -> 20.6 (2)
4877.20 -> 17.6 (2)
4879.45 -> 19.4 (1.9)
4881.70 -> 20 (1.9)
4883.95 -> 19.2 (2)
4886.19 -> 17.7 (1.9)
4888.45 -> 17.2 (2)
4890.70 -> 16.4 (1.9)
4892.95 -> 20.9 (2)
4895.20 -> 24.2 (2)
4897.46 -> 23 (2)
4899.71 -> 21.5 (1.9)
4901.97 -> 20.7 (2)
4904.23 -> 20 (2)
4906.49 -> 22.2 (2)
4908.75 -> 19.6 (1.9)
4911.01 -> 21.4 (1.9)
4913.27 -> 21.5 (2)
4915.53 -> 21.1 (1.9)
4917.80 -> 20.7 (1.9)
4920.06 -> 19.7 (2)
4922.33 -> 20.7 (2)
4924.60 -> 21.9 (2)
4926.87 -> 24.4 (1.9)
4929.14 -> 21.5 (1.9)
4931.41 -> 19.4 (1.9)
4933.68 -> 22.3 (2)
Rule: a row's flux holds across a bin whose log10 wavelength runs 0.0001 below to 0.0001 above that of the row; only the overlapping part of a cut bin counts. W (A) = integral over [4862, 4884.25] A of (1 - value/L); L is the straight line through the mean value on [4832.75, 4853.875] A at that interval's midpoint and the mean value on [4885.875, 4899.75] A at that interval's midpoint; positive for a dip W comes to 1.4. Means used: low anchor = 20.5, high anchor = 20.2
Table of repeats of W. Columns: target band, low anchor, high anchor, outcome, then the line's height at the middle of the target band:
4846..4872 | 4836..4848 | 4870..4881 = 1.66 A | 19.9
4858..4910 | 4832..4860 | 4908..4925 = 2.43 A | 20.4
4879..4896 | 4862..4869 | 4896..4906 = 1.01 A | 20.5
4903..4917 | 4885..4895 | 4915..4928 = -0.38 A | 20.4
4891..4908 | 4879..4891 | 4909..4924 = -1.73 A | 19.5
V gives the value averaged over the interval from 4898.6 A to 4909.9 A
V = 20.8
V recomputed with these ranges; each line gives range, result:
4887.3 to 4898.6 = 20.3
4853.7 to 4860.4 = 17.8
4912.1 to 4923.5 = 20.7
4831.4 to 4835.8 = 19.9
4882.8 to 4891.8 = 17.6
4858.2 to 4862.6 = 16.2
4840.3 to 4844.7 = 22.2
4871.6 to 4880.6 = 19.2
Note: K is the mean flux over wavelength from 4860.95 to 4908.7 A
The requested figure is 19.6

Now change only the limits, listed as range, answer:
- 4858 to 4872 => 18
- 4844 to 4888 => 18.8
